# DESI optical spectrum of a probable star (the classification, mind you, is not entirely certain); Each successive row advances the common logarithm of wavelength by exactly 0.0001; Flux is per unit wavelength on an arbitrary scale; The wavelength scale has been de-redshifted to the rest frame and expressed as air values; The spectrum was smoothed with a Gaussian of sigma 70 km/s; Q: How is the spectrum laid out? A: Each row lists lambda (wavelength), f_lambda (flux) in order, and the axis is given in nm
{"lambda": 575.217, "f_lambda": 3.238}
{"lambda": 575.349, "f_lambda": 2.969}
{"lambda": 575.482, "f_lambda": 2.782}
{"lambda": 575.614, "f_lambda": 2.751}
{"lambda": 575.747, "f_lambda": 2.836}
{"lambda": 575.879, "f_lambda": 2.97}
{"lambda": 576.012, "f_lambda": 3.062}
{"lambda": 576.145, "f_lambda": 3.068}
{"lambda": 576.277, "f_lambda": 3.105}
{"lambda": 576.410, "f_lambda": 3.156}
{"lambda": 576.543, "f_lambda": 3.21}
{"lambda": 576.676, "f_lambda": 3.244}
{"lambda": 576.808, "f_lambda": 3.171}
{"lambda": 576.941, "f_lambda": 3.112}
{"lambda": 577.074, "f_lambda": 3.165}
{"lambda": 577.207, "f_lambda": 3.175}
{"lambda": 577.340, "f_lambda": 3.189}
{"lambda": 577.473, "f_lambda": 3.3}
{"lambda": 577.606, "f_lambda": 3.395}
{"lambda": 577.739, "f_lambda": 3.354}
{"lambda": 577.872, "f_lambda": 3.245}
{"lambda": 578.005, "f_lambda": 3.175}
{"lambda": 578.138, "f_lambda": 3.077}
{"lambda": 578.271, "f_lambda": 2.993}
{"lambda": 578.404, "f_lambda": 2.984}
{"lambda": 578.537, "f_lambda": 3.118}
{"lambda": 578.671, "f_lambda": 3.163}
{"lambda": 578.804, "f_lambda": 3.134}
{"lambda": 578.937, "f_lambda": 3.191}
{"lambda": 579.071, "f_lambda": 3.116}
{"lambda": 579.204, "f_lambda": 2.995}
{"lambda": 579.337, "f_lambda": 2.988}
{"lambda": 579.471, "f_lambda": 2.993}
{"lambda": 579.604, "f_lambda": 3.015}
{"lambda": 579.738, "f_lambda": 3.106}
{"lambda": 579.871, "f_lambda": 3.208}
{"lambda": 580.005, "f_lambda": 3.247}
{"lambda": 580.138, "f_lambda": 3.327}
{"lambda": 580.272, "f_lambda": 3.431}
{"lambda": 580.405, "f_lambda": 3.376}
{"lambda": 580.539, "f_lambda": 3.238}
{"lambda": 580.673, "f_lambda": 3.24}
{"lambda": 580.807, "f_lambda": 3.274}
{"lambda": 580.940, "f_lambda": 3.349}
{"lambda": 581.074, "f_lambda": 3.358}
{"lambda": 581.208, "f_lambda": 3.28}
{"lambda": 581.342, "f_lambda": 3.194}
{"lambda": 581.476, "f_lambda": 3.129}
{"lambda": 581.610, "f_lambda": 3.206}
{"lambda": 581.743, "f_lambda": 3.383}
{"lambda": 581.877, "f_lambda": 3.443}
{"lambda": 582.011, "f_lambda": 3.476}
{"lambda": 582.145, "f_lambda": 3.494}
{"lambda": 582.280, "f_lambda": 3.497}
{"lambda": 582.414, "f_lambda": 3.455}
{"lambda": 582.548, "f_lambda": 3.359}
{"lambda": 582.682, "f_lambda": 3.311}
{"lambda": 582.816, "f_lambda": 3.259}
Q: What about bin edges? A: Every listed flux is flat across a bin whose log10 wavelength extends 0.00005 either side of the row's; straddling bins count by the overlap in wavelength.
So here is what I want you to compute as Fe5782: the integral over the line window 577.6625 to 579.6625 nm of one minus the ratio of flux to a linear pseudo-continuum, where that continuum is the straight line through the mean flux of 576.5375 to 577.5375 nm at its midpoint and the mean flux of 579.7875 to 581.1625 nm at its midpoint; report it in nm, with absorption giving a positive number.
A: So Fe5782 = 0.09 nm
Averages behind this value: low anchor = 3.19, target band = 3.11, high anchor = 3.3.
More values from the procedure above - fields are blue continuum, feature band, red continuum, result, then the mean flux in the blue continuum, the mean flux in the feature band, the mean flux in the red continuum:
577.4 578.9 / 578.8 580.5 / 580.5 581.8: 0.03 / 3.18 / 3.17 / 3.27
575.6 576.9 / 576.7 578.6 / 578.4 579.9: -0.06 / 3.07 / 3.18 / 3.09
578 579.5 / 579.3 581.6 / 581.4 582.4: 0.01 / 3.08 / 3.22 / 3.38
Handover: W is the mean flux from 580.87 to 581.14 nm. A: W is 3.36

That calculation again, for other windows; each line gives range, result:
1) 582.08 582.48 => 3.47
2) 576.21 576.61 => 3.16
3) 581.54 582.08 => 3.38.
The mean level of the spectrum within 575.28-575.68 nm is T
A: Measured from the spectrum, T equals 2.84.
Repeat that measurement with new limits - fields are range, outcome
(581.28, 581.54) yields 3.16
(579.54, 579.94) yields 3.11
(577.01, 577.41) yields 3.18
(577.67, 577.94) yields 3.3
